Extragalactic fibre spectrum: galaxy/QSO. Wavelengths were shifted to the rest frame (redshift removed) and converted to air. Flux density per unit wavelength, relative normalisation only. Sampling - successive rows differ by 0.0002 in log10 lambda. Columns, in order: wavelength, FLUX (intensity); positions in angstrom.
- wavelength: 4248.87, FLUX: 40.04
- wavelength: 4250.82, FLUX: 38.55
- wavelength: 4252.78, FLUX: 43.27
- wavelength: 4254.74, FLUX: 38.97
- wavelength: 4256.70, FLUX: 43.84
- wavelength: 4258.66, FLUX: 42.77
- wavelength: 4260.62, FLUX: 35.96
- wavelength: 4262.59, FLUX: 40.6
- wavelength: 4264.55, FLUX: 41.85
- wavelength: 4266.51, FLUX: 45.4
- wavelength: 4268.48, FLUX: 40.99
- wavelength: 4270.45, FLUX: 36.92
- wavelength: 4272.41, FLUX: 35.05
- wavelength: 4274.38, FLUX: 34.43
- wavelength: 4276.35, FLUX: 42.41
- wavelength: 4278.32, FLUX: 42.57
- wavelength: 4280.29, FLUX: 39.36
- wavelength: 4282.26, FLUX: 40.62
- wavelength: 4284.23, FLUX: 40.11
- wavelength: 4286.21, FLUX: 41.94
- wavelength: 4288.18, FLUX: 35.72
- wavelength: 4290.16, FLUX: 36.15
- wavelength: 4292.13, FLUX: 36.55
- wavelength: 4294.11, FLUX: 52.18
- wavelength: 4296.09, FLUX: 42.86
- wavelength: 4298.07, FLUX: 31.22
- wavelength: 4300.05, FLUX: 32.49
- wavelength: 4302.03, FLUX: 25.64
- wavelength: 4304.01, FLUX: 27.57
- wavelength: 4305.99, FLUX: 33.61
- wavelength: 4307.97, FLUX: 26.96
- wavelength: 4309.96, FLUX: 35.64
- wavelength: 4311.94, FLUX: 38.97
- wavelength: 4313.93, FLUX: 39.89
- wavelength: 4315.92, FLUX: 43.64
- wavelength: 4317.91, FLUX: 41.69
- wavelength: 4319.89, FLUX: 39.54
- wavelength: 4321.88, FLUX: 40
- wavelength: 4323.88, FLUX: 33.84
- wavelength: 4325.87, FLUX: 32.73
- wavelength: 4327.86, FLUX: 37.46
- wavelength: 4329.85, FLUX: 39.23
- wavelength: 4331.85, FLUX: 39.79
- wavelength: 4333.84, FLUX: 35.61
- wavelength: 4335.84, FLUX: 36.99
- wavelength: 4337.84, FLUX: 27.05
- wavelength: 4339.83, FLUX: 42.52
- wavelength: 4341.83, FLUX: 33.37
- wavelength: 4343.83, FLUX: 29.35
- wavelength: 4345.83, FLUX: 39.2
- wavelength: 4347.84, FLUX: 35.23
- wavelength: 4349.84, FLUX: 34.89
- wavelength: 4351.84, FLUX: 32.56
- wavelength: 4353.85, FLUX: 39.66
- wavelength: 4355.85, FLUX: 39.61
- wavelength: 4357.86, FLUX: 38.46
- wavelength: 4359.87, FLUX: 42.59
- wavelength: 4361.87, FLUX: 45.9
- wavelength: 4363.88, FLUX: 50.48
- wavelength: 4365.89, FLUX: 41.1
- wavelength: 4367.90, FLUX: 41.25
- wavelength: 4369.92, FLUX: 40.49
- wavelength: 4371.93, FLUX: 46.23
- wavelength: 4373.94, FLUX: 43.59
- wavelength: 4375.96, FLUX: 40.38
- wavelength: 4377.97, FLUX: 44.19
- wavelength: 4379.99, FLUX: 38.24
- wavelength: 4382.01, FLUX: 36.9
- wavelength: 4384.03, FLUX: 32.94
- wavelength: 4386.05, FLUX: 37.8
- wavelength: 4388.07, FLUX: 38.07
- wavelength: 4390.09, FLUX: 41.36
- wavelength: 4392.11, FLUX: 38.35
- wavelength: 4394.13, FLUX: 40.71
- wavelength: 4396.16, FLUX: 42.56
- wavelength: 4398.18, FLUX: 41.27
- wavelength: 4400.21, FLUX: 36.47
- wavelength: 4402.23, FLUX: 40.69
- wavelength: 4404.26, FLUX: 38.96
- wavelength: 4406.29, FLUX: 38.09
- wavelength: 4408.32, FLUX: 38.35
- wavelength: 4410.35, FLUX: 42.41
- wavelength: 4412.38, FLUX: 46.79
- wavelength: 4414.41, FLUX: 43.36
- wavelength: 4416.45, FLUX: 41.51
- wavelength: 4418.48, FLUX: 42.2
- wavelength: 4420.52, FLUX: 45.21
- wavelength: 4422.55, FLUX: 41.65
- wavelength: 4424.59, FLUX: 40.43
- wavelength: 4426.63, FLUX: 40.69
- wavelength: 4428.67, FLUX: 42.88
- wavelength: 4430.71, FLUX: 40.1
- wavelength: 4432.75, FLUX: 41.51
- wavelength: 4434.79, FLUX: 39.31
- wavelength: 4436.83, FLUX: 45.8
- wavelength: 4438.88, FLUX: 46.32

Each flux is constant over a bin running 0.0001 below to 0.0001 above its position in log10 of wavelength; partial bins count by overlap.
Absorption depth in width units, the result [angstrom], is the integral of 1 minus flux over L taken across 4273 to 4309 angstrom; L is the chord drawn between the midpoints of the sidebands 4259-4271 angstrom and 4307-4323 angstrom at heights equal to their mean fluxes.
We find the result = 2.4 angstrom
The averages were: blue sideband 40.5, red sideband 38.3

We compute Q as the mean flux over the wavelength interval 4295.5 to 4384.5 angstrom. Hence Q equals 37.6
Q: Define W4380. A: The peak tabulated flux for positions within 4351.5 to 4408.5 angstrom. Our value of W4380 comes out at 50.48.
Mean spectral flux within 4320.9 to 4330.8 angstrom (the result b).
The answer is 36.6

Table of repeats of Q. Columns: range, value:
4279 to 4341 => 37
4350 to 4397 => 40.5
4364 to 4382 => 42.1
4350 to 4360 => 37.9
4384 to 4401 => 39.2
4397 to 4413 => 40.3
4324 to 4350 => 35.6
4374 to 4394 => 39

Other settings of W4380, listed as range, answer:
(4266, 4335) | 52.18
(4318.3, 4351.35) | 42.52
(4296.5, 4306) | 33.61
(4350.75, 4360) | 42.59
